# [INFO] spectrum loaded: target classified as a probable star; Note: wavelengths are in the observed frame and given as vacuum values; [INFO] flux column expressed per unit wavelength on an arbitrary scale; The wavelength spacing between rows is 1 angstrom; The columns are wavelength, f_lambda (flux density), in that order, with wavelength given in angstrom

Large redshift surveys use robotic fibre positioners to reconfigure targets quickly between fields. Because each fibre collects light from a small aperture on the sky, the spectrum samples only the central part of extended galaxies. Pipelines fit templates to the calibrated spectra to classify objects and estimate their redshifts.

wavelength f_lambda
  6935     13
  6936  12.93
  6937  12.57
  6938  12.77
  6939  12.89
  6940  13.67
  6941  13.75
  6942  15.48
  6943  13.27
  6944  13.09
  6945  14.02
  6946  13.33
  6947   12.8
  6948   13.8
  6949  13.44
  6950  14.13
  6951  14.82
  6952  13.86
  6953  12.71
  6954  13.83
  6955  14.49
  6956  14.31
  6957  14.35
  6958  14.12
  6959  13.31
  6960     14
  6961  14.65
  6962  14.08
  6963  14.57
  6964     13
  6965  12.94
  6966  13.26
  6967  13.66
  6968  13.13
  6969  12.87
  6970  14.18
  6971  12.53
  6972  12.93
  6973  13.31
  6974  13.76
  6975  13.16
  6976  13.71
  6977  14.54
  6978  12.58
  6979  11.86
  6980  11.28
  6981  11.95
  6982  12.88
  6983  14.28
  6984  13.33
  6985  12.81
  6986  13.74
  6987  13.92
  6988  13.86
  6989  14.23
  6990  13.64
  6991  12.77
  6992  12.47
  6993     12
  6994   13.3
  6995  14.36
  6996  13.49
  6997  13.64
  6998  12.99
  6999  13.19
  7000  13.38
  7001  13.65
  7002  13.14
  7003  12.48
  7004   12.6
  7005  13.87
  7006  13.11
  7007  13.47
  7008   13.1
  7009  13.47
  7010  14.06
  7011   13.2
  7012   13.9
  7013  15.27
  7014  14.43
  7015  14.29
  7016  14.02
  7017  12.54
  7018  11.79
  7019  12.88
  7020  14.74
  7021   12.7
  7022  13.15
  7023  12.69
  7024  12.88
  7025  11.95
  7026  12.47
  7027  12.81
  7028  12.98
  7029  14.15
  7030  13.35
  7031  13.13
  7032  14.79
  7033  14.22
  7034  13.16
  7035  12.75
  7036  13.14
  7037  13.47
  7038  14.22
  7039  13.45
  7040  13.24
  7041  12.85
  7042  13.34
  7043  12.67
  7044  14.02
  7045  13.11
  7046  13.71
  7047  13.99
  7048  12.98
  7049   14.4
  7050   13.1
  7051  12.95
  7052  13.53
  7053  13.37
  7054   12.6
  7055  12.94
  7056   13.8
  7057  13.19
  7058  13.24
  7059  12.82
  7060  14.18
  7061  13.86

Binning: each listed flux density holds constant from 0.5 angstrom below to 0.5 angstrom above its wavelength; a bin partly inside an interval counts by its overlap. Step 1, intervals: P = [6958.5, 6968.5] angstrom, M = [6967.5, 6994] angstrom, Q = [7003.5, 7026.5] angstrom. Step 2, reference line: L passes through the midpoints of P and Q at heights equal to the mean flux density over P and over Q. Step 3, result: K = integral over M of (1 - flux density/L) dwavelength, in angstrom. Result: 0.8 angstrom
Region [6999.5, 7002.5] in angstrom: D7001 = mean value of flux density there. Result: 13.4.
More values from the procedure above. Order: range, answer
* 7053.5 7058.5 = 13.2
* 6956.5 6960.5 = 13.9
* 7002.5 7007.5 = 13.1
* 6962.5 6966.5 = 13.4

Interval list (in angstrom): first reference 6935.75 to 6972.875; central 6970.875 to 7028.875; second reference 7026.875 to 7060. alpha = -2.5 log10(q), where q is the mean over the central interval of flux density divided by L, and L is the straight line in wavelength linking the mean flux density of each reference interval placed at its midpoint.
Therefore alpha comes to 0.02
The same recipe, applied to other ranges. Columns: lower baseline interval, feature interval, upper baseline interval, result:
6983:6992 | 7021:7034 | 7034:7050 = 0.02 mag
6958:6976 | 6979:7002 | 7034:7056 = 0.02 mag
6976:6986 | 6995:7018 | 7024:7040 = -0.03 mag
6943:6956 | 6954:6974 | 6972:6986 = -0.02 mag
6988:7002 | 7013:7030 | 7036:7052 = 0.01 mag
